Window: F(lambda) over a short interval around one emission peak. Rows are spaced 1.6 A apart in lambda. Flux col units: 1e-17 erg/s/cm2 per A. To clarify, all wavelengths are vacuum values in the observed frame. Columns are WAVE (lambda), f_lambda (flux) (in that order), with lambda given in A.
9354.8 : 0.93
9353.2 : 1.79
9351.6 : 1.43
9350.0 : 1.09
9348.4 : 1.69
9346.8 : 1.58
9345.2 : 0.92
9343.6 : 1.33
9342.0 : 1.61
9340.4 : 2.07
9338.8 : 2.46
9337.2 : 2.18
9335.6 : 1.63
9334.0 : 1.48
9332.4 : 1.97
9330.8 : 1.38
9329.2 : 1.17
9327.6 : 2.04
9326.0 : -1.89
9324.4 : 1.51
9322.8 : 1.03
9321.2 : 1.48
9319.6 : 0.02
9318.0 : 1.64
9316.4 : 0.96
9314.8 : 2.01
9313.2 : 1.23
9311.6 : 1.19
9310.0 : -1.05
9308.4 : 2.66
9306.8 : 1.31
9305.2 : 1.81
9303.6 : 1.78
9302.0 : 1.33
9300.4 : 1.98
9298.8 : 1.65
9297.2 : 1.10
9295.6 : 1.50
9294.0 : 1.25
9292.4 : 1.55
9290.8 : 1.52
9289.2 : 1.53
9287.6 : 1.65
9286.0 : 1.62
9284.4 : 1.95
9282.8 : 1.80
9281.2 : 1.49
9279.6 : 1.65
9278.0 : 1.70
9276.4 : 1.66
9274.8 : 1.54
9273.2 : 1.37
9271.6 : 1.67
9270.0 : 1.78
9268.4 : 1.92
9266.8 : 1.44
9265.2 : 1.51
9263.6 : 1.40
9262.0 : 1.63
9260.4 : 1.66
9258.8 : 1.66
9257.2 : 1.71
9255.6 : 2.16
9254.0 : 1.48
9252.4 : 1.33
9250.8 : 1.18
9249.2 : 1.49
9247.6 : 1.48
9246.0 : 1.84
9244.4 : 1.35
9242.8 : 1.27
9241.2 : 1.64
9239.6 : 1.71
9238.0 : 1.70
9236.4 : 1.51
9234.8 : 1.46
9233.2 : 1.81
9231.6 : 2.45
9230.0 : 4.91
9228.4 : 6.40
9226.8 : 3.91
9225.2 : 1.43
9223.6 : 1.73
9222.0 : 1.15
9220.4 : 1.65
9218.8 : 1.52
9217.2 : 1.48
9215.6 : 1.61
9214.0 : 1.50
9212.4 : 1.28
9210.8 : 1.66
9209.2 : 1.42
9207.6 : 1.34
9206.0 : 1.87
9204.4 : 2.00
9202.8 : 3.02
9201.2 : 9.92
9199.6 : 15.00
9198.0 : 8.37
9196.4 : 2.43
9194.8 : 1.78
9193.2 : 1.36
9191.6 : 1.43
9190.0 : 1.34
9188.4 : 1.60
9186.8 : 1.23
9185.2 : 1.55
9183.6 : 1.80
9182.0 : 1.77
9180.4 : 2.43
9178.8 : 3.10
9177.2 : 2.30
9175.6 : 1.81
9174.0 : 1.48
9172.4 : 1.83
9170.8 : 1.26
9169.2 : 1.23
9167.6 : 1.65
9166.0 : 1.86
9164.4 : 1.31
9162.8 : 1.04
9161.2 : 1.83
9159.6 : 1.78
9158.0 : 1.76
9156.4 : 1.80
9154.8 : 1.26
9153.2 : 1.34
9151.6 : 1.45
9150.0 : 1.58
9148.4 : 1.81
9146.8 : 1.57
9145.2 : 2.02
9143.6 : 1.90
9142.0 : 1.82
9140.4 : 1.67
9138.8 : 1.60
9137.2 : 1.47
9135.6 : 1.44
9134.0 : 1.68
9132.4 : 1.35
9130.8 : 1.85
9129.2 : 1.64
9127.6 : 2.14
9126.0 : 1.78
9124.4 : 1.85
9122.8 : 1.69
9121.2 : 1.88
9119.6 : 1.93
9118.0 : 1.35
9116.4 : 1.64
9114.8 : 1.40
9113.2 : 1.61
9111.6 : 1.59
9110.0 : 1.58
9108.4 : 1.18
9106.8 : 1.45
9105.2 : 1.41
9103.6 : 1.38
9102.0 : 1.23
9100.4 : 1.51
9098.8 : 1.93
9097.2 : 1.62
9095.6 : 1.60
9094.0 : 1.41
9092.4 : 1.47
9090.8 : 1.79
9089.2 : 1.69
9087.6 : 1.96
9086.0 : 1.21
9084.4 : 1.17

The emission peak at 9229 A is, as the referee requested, [N II] 6583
